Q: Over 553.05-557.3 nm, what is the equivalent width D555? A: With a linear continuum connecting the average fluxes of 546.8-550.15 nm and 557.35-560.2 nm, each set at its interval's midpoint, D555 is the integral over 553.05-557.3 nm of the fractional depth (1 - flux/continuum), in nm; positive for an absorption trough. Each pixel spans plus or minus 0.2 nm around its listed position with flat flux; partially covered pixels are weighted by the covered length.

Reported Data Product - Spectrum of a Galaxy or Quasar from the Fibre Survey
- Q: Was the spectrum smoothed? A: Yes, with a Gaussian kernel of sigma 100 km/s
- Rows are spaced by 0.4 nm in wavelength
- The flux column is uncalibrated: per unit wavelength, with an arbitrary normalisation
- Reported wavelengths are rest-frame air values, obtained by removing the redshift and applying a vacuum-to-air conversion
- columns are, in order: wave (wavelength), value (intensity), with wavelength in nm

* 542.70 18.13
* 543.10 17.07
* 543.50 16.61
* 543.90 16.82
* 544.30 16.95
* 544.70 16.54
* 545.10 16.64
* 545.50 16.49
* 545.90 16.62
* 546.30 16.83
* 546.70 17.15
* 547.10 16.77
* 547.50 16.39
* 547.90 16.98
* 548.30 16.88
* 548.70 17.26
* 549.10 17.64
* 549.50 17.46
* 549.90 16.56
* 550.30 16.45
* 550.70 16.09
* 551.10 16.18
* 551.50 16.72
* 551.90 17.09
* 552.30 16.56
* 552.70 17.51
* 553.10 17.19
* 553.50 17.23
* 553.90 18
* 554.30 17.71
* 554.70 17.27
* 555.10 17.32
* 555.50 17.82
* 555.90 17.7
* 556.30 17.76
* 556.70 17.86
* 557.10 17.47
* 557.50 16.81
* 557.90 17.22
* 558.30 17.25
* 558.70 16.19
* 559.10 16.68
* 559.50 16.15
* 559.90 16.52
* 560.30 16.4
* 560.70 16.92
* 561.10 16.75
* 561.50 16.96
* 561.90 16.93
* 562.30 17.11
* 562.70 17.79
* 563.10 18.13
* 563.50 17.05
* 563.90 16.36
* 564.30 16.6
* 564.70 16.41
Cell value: -0.20 nm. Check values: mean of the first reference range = 17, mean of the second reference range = 16.7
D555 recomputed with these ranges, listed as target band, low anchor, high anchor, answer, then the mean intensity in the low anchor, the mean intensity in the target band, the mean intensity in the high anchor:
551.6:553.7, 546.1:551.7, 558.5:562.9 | -0.04 nm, 16.8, 17.1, 16.8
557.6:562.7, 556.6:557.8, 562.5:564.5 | 0.14 nm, 17.3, 16.8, 17.2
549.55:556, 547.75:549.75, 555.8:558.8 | 0.07 nm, 17.2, 17.1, 17.3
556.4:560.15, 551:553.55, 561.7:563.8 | 0.06 nm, 16.9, 16.9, 17.4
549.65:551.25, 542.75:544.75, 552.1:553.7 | 0.07 nm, 16.9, 16.4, 17.1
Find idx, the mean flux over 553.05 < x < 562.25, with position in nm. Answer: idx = 17.1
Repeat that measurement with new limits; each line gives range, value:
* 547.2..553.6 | 16.9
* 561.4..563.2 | 17.4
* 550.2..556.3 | 17.2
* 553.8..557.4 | 17.6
